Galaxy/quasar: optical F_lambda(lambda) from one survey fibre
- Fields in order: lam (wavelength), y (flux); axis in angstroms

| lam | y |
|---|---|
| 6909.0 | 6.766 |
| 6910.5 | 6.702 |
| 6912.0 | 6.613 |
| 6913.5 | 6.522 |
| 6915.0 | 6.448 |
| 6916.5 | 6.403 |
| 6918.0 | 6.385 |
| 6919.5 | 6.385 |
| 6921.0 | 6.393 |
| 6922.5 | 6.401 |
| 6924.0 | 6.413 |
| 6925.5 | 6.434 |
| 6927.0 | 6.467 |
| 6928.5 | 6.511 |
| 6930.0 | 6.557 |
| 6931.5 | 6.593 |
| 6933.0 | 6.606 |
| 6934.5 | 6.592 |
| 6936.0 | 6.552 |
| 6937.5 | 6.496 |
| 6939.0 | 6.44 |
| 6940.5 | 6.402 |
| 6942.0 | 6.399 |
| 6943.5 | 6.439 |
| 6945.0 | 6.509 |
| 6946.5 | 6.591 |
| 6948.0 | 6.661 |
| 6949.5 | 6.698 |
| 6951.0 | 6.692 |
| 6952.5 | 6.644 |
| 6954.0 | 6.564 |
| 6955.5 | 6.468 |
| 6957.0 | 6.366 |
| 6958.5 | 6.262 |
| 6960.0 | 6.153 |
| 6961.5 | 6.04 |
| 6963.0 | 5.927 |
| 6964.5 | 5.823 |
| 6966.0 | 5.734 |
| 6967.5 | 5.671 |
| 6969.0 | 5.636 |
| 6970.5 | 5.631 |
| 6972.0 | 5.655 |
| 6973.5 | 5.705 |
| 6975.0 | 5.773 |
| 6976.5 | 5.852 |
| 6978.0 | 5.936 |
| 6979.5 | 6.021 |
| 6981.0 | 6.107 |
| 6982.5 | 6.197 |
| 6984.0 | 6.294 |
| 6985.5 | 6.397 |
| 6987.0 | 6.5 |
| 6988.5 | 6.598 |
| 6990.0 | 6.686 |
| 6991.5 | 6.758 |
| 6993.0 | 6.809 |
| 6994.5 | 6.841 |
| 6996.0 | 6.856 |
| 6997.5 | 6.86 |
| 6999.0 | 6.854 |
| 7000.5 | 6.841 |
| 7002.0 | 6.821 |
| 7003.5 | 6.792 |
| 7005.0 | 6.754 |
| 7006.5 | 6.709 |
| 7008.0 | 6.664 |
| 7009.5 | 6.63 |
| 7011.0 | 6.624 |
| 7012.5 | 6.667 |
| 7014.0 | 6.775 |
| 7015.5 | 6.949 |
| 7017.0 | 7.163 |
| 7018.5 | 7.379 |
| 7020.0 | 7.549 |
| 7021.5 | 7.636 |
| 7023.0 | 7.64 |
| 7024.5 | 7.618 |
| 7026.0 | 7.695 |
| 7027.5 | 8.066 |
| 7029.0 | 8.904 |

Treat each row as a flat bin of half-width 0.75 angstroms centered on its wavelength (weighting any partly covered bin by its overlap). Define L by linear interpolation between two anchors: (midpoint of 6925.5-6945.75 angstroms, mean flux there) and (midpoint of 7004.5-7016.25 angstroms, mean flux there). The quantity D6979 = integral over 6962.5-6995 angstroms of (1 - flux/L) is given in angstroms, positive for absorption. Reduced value 2.54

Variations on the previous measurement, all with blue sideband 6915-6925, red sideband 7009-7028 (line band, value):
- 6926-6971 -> 2.0 angstroms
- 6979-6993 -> 1.1 angstroms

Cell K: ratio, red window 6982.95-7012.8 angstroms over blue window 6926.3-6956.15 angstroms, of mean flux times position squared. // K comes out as 1.04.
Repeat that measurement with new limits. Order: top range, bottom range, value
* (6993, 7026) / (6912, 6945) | 1.11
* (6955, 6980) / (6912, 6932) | 0.93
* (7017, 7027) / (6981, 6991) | 1.19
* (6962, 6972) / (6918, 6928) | 0.91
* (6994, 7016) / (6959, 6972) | 1.18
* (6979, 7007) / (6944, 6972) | 1.08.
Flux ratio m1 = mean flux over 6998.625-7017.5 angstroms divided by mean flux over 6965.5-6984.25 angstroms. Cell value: 1.16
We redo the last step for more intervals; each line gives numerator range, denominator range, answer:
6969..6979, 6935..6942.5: 0.89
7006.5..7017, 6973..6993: 1.08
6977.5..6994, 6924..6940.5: 0.98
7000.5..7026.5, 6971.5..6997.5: 1.12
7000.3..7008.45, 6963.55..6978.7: 1.18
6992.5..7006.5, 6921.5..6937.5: 1.05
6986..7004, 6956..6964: 1.10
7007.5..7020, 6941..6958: 1.06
